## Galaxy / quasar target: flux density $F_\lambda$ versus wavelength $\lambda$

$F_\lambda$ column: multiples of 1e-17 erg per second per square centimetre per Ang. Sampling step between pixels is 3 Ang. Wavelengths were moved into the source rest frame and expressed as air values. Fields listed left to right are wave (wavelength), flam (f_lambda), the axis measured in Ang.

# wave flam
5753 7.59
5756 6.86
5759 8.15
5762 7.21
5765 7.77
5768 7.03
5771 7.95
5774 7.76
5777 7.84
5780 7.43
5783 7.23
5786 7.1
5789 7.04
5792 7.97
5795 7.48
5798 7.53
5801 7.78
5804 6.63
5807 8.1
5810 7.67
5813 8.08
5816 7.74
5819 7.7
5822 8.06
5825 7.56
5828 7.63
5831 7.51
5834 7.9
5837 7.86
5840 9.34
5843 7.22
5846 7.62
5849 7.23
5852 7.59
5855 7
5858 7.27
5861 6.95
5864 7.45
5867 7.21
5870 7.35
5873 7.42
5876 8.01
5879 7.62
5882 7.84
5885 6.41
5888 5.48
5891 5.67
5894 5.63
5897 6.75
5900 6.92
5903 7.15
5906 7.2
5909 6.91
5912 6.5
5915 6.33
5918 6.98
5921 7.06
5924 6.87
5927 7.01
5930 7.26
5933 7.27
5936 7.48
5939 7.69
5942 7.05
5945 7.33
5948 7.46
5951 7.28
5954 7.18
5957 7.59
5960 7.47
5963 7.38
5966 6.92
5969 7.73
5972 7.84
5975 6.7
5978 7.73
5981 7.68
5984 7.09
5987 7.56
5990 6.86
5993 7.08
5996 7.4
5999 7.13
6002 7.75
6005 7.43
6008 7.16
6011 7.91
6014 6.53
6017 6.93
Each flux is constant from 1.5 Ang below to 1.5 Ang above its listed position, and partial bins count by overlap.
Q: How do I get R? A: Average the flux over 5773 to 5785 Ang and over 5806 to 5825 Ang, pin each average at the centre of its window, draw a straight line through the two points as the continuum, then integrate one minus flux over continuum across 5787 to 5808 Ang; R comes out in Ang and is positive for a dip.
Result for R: 0.6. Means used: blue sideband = 7.54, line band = 7.48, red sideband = 7.86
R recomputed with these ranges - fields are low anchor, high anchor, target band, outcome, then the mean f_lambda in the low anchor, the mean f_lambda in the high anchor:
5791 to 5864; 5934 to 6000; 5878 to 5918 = 4.5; 7.64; 7.35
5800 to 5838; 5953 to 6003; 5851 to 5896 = 3.6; 7.71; 7.36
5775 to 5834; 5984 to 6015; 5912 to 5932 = 1.4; 7.59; 7.28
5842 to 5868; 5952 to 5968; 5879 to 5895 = 2.1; 7.28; 7.32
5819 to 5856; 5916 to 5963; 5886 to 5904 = 2.9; 7.72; 7.26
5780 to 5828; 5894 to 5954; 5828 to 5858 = -1.1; 7.58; 7.05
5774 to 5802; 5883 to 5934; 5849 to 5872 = -0.8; 7.5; 6.68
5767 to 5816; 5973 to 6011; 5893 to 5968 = 3.2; 7.55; 7.33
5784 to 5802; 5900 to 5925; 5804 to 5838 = -1.9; 7.47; 6.88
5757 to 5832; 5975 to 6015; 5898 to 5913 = 1.0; 7.59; 7.32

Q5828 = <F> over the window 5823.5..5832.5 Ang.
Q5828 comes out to 7.57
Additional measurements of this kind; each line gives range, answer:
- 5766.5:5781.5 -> 7.6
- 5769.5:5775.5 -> 7.86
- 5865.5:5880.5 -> 7.52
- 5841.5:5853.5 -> 7.41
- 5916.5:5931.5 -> 7.04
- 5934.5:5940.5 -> 7.59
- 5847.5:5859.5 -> 7.27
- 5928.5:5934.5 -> 7.27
